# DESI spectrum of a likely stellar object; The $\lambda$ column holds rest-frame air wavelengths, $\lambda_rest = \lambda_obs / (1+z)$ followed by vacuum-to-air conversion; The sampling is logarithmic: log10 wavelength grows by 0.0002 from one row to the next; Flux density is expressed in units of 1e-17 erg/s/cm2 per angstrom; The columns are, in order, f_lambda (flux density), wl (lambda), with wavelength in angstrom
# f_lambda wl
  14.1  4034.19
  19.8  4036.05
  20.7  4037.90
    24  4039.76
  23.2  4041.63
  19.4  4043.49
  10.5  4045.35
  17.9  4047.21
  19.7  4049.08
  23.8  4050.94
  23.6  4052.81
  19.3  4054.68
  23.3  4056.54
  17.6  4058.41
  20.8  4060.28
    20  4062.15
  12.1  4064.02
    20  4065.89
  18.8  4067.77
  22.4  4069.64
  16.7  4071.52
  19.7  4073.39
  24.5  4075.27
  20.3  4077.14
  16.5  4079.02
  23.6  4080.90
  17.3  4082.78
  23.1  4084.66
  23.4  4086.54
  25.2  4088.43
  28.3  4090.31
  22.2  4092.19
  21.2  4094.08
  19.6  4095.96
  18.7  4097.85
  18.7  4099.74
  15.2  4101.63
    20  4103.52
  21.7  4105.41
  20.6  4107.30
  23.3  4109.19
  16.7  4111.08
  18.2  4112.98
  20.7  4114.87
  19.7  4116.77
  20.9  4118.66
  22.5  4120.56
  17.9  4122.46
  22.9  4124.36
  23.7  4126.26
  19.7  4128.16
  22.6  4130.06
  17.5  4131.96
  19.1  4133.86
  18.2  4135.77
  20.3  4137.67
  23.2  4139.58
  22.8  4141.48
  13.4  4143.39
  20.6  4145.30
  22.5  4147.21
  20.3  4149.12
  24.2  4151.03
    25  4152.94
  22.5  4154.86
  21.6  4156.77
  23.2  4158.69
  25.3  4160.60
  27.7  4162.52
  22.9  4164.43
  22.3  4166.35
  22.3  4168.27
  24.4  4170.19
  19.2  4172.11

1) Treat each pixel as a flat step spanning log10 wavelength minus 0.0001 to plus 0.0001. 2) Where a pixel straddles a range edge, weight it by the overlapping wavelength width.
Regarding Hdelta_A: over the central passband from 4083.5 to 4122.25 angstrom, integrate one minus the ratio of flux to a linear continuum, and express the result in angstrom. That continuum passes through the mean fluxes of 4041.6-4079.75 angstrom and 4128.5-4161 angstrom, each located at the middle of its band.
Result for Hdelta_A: -1.1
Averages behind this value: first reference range 19.5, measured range 20.9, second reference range 21.2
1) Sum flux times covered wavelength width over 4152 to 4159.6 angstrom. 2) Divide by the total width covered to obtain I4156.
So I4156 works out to 23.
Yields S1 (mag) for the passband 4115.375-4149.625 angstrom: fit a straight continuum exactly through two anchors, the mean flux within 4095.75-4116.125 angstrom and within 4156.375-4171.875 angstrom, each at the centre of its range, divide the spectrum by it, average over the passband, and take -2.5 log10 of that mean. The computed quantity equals 0.04 mag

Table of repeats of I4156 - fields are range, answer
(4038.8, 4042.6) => 23.5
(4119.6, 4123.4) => 20.2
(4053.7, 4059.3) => 20.1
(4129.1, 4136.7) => 19.4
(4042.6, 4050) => 16.9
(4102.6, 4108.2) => 20.8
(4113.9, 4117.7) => 20.2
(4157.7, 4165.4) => 24.8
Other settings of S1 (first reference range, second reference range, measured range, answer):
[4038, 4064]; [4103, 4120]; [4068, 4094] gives -0.082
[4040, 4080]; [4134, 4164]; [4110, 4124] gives 0.077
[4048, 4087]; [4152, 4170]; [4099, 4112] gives 0.115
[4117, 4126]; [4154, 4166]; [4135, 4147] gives 0.130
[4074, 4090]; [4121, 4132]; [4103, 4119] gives 0.062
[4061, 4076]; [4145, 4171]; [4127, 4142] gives 0.091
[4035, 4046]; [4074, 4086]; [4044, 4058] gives 0.025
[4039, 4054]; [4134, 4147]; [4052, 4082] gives 0.011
